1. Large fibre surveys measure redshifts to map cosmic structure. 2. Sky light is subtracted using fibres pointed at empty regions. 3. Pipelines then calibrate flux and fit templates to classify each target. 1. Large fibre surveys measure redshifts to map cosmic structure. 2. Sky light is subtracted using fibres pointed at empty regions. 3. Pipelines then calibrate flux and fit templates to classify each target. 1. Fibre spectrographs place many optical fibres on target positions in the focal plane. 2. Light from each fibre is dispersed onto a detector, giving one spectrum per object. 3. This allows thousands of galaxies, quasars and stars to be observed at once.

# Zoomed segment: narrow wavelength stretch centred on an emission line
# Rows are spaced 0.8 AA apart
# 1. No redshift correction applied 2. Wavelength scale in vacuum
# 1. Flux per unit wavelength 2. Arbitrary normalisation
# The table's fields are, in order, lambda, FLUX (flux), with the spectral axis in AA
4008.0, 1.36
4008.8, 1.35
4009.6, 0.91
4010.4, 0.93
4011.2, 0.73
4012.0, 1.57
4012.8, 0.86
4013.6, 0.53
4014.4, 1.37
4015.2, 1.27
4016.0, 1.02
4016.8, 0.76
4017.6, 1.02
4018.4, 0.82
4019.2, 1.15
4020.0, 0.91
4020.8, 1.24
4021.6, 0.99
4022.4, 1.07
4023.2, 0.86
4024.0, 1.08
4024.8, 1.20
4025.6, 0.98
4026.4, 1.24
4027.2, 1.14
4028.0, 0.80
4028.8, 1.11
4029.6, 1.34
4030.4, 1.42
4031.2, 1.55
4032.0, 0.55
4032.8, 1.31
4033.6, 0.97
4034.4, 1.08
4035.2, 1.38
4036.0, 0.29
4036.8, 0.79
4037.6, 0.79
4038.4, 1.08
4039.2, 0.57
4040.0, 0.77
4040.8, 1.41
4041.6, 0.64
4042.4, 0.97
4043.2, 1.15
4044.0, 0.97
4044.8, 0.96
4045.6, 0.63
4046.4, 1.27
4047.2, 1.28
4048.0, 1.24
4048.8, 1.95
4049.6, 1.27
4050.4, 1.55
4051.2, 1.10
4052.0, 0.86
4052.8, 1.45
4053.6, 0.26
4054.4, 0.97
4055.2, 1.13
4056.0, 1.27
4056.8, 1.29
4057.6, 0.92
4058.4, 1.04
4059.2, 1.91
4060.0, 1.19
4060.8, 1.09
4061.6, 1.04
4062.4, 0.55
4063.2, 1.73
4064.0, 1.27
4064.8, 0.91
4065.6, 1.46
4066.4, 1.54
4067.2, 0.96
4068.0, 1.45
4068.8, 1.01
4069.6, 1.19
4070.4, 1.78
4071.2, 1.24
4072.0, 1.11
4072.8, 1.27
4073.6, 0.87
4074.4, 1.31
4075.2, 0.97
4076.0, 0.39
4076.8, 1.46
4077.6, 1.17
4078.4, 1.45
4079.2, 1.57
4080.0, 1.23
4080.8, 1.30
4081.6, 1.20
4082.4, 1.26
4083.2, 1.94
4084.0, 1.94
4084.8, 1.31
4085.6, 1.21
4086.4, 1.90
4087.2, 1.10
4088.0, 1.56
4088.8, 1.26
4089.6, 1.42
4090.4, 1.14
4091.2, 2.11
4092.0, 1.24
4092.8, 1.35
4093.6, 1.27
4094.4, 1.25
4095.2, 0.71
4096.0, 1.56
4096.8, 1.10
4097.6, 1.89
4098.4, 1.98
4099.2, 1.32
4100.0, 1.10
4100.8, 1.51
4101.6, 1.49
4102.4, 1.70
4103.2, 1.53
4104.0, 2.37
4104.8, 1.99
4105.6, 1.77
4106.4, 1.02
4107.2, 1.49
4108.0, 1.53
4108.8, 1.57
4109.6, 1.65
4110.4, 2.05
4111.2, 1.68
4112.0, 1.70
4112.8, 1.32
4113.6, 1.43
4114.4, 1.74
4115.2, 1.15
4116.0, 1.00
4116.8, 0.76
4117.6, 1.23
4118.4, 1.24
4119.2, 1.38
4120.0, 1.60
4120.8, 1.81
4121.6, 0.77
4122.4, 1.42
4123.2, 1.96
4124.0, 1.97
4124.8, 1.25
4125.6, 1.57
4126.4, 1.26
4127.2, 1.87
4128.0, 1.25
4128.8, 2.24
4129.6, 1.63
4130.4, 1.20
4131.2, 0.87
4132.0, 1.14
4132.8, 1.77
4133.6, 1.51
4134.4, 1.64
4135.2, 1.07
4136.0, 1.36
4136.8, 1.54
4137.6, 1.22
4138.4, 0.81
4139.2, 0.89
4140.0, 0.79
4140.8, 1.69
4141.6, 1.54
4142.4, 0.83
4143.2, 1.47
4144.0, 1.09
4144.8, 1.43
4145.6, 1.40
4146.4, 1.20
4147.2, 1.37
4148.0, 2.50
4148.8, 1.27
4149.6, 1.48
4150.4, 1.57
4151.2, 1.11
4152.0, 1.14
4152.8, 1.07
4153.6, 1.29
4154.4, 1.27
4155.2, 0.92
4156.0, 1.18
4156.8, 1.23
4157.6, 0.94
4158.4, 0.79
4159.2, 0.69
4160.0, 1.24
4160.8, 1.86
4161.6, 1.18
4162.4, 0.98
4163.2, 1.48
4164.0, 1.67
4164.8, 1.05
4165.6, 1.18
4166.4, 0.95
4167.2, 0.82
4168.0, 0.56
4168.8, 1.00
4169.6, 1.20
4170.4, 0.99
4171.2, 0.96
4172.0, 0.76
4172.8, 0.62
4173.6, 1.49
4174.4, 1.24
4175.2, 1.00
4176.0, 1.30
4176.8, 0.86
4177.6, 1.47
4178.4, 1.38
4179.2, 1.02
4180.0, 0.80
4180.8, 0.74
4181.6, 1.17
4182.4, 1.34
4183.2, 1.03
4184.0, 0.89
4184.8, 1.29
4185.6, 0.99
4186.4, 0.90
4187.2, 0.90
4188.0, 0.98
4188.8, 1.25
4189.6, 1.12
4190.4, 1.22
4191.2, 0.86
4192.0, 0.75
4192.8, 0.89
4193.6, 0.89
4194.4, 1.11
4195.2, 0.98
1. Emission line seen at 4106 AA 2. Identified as C III] 1909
